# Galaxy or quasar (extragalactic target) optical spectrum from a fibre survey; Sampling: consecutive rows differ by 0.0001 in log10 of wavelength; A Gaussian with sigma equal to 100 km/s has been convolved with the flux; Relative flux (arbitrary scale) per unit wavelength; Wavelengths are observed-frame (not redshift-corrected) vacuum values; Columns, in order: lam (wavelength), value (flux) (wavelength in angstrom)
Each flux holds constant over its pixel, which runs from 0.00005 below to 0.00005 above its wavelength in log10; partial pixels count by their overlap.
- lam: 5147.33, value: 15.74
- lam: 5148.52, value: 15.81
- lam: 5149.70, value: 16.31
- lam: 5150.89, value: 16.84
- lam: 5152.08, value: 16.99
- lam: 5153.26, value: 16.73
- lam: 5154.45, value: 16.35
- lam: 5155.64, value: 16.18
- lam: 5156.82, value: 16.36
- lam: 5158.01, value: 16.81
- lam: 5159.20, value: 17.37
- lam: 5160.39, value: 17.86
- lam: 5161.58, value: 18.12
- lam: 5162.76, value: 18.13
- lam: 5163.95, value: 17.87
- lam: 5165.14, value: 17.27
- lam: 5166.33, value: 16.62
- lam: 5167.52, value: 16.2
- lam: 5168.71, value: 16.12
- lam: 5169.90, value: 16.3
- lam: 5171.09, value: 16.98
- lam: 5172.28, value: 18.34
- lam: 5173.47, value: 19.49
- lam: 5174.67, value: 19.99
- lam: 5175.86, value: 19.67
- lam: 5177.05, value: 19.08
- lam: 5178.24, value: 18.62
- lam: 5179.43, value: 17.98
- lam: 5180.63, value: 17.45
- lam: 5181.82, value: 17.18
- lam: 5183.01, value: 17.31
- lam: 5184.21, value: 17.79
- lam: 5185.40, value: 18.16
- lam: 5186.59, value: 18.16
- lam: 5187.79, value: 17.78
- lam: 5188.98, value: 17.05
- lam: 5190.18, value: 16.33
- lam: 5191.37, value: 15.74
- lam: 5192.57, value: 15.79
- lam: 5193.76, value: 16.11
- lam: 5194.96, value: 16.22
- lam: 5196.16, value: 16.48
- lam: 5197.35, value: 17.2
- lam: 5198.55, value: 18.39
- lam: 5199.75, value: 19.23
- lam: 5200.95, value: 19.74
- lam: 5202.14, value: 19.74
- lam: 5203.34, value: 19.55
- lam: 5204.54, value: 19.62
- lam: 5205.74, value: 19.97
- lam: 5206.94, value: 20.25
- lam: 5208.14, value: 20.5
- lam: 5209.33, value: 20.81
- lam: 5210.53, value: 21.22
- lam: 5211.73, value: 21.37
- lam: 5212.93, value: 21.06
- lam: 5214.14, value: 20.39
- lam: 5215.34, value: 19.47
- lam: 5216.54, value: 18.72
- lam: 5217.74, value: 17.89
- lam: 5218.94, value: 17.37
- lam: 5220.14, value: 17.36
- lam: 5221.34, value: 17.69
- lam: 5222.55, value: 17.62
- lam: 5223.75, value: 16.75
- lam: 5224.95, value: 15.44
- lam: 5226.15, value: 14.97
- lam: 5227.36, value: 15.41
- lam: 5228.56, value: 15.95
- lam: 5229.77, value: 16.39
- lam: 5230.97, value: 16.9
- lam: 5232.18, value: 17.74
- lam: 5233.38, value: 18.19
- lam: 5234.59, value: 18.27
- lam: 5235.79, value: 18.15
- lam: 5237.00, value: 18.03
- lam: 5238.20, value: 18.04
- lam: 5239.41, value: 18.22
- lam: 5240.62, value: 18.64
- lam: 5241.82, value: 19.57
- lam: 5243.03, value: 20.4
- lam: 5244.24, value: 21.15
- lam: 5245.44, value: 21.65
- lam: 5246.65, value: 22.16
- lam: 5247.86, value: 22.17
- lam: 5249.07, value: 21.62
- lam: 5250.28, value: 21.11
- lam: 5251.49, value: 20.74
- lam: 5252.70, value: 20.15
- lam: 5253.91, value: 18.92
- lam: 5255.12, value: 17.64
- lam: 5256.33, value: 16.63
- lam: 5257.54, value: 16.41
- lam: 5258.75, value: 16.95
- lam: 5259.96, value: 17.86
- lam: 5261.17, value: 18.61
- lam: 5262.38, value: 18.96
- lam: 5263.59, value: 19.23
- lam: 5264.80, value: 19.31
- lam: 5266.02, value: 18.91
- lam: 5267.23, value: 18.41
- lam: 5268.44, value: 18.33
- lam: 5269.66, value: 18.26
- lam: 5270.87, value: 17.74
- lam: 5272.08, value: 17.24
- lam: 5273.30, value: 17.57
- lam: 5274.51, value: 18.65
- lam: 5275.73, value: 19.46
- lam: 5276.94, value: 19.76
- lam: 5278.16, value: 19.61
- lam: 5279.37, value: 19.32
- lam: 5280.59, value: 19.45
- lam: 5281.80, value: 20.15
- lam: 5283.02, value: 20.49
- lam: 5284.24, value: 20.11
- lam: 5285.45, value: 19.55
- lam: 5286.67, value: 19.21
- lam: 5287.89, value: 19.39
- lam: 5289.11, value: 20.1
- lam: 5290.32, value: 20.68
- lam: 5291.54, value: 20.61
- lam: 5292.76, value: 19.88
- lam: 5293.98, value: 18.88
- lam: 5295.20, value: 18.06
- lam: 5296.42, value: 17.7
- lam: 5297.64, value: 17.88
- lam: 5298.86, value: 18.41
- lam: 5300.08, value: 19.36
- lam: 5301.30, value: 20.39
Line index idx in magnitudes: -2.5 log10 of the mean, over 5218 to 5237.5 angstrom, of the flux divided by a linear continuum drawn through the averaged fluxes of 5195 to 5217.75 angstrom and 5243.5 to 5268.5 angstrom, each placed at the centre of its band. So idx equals 0.146 mag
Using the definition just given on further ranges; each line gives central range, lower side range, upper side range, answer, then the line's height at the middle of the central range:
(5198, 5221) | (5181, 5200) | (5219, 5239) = -0.15 mag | 17.1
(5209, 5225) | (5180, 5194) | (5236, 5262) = -0.04 mag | 18.2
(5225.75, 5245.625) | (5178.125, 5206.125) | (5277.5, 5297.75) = 0.03 mag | 18.6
